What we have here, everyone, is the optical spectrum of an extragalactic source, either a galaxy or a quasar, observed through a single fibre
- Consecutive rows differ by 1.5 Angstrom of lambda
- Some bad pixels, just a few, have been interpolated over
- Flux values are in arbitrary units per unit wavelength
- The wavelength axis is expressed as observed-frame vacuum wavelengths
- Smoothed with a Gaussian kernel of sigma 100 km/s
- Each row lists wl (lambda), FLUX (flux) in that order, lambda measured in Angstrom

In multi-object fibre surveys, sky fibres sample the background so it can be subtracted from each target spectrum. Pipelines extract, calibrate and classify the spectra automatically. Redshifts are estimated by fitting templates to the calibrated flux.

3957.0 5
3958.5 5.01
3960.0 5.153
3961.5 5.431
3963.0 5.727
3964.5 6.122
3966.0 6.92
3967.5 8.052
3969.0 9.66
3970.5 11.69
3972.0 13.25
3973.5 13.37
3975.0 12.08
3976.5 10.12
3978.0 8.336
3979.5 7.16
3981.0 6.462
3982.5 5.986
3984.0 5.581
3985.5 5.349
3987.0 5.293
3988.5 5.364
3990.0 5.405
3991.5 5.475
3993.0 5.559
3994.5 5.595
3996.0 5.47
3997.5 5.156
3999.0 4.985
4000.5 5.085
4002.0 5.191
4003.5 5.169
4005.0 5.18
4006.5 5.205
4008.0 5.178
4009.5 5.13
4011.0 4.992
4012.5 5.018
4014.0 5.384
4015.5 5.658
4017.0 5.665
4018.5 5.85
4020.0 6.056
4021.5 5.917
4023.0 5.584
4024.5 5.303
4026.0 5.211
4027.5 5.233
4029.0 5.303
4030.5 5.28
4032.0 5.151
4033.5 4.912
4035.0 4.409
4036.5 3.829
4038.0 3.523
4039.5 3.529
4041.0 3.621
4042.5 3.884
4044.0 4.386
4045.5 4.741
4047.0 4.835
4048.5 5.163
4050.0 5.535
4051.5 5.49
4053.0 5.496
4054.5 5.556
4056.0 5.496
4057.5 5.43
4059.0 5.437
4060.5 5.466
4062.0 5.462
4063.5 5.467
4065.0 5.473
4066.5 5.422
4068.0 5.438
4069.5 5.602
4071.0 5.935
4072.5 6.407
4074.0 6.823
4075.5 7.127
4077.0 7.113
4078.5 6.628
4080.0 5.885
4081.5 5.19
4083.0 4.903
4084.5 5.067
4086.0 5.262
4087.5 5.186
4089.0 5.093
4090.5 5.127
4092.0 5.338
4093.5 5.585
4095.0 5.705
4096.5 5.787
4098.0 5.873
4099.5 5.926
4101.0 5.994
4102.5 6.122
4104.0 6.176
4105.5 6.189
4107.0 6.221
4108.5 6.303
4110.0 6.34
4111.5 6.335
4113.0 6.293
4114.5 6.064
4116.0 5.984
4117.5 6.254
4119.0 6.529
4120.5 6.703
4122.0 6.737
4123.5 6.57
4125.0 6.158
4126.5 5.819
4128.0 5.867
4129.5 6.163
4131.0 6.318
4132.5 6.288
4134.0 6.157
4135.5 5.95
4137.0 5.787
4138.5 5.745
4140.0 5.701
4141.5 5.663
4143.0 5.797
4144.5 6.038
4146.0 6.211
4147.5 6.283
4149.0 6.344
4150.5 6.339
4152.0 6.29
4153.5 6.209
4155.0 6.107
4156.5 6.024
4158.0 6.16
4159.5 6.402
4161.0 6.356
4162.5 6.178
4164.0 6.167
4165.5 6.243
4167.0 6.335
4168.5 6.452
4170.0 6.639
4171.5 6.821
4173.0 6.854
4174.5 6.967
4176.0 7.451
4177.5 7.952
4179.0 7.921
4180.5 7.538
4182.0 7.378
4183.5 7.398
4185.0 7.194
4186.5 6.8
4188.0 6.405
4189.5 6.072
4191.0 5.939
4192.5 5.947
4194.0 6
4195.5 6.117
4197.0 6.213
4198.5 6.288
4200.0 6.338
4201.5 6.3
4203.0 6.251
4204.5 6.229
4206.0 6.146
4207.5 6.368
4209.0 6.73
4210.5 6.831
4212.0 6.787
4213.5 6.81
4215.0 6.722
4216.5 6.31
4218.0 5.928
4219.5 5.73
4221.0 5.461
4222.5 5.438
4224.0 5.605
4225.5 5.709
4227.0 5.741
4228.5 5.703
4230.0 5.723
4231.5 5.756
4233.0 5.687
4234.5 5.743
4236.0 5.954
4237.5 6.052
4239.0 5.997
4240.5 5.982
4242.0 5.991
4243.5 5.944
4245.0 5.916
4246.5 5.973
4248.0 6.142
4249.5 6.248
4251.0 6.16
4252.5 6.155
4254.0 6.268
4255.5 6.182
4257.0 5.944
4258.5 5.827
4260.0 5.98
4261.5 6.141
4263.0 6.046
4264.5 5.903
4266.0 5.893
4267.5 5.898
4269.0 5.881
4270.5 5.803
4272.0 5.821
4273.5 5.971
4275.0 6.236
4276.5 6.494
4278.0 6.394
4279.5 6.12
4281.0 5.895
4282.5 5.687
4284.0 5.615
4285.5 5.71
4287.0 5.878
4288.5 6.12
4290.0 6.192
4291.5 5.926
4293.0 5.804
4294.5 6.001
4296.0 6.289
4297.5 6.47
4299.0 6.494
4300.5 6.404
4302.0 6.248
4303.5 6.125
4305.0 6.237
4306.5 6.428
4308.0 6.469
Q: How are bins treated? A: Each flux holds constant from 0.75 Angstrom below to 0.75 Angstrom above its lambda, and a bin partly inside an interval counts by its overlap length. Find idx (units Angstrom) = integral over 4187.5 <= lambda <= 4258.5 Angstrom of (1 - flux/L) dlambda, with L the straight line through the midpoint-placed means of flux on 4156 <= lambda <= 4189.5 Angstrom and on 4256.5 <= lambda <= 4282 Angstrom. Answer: 3.4 Angstrom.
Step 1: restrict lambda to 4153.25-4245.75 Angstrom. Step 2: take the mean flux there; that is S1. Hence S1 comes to 6.33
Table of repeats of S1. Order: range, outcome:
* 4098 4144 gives 6.13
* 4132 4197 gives 6.43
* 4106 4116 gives 6.24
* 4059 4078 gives 5.97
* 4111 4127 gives 6.32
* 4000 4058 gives 5.06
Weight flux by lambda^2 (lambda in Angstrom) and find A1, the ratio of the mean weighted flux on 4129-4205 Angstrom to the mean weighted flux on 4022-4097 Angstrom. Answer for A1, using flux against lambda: 1.3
